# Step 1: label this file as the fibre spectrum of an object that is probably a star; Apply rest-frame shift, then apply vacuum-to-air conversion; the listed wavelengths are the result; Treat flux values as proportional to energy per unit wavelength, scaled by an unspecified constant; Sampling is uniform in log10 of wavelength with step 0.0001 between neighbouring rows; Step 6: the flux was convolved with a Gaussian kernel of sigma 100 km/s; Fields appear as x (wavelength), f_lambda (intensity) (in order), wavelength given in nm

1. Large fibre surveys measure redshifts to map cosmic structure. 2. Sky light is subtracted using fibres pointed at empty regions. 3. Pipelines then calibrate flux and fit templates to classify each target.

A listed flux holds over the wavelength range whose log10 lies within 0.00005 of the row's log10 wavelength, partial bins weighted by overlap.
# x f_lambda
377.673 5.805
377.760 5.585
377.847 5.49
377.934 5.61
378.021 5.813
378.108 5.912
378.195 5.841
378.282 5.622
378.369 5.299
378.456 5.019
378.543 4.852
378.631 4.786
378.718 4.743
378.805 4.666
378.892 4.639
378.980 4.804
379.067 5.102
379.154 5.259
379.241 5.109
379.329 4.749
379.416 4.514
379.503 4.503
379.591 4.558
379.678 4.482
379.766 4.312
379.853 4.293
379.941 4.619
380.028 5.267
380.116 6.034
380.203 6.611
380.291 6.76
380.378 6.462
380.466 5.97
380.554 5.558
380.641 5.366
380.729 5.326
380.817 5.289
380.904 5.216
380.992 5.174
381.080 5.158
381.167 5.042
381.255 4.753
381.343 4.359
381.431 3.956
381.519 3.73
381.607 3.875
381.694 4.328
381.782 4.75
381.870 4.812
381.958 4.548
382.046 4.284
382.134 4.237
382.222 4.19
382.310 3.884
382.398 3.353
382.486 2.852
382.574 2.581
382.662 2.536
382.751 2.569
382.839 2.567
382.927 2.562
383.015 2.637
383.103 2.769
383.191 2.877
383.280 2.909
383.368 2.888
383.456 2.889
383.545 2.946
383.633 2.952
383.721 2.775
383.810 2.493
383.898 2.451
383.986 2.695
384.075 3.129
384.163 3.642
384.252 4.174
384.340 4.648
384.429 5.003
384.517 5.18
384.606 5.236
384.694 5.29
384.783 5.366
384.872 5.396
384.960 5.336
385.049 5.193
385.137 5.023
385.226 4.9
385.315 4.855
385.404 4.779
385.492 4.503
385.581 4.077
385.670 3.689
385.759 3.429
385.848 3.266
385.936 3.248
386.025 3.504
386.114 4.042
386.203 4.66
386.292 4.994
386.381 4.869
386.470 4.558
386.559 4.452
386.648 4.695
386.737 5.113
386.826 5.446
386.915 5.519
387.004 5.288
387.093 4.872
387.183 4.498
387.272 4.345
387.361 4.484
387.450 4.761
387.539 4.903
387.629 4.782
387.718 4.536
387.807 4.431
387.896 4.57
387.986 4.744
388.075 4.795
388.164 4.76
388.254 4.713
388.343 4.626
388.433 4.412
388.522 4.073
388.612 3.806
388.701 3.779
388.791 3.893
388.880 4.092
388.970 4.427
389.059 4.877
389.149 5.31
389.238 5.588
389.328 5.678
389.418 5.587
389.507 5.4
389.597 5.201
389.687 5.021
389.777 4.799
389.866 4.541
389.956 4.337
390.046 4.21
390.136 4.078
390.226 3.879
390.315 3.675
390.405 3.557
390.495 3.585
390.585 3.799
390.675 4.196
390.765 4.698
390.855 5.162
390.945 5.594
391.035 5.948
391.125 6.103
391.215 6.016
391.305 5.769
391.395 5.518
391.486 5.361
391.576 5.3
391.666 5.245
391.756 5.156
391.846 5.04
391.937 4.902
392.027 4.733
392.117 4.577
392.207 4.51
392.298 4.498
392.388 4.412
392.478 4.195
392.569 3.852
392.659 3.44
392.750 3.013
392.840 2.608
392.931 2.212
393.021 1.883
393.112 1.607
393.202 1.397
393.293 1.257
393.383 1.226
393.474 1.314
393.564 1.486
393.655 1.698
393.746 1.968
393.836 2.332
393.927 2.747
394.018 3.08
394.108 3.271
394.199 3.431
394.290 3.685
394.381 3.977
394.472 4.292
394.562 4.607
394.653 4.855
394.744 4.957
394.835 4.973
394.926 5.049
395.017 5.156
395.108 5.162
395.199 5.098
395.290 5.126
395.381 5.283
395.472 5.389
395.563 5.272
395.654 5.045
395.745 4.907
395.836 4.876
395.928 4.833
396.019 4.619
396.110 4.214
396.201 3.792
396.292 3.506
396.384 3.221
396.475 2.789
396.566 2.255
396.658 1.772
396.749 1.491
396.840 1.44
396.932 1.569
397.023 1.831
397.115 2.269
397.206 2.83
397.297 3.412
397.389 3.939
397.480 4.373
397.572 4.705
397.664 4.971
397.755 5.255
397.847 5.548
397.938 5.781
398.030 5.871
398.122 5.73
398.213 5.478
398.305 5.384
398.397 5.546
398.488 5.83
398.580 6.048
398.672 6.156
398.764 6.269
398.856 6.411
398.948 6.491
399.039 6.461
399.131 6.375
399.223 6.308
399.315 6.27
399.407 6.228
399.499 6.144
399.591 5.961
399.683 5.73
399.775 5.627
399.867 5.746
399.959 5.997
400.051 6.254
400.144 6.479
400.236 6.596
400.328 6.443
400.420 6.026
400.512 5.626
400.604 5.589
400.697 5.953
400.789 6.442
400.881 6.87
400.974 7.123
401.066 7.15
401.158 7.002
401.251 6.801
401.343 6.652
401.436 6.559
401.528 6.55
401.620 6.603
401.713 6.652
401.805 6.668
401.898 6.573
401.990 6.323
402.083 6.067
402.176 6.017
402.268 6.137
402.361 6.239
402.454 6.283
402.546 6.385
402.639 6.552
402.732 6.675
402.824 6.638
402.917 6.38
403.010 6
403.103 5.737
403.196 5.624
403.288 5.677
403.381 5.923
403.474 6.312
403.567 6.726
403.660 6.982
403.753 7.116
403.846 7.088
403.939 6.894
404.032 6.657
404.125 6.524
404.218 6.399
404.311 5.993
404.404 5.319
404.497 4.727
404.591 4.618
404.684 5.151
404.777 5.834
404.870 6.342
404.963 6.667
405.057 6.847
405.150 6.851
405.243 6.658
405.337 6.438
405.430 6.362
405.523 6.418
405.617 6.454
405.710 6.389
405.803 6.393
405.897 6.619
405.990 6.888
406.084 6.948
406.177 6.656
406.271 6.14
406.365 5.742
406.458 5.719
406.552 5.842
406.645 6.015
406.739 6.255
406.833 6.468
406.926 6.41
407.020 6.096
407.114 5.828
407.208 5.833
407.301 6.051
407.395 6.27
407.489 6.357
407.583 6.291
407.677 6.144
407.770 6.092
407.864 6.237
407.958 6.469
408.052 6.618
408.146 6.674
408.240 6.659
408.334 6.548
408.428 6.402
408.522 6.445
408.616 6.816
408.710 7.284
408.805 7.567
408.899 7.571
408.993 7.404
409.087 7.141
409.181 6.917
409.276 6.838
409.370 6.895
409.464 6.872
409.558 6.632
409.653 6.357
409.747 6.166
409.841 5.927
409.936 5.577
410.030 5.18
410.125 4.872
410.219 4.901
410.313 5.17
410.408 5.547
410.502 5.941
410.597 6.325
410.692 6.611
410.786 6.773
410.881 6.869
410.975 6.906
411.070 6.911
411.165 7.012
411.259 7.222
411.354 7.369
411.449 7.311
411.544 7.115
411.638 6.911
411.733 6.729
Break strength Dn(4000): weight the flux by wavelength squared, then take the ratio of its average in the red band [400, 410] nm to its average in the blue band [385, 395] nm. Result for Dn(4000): 1.62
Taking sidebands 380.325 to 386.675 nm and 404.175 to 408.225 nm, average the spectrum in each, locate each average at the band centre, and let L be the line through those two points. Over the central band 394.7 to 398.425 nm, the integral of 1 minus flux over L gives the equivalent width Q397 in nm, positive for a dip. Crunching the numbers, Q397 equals 0.75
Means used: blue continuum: 4.14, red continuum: 6.2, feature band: 4.25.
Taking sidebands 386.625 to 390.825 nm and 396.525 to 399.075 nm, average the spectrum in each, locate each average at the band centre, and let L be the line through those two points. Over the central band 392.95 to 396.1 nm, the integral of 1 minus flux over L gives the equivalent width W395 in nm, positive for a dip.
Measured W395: 0.57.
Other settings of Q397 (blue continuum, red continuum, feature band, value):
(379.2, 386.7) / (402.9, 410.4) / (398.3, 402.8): -0.407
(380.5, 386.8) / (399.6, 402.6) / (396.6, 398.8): 0.608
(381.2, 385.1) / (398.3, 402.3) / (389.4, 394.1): 0.980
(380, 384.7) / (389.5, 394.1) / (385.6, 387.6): -0.227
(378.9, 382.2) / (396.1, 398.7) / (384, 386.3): 0.118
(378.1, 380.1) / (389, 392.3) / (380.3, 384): 0.756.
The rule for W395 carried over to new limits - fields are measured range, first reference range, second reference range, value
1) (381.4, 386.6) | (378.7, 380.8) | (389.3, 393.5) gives 0.99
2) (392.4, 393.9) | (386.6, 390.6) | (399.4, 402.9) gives 0.85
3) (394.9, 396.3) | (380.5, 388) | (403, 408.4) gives 0.11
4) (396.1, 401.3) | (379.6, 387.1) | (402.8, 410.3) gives 0.47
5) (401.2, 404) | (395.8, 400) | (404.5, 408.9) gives -0.42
